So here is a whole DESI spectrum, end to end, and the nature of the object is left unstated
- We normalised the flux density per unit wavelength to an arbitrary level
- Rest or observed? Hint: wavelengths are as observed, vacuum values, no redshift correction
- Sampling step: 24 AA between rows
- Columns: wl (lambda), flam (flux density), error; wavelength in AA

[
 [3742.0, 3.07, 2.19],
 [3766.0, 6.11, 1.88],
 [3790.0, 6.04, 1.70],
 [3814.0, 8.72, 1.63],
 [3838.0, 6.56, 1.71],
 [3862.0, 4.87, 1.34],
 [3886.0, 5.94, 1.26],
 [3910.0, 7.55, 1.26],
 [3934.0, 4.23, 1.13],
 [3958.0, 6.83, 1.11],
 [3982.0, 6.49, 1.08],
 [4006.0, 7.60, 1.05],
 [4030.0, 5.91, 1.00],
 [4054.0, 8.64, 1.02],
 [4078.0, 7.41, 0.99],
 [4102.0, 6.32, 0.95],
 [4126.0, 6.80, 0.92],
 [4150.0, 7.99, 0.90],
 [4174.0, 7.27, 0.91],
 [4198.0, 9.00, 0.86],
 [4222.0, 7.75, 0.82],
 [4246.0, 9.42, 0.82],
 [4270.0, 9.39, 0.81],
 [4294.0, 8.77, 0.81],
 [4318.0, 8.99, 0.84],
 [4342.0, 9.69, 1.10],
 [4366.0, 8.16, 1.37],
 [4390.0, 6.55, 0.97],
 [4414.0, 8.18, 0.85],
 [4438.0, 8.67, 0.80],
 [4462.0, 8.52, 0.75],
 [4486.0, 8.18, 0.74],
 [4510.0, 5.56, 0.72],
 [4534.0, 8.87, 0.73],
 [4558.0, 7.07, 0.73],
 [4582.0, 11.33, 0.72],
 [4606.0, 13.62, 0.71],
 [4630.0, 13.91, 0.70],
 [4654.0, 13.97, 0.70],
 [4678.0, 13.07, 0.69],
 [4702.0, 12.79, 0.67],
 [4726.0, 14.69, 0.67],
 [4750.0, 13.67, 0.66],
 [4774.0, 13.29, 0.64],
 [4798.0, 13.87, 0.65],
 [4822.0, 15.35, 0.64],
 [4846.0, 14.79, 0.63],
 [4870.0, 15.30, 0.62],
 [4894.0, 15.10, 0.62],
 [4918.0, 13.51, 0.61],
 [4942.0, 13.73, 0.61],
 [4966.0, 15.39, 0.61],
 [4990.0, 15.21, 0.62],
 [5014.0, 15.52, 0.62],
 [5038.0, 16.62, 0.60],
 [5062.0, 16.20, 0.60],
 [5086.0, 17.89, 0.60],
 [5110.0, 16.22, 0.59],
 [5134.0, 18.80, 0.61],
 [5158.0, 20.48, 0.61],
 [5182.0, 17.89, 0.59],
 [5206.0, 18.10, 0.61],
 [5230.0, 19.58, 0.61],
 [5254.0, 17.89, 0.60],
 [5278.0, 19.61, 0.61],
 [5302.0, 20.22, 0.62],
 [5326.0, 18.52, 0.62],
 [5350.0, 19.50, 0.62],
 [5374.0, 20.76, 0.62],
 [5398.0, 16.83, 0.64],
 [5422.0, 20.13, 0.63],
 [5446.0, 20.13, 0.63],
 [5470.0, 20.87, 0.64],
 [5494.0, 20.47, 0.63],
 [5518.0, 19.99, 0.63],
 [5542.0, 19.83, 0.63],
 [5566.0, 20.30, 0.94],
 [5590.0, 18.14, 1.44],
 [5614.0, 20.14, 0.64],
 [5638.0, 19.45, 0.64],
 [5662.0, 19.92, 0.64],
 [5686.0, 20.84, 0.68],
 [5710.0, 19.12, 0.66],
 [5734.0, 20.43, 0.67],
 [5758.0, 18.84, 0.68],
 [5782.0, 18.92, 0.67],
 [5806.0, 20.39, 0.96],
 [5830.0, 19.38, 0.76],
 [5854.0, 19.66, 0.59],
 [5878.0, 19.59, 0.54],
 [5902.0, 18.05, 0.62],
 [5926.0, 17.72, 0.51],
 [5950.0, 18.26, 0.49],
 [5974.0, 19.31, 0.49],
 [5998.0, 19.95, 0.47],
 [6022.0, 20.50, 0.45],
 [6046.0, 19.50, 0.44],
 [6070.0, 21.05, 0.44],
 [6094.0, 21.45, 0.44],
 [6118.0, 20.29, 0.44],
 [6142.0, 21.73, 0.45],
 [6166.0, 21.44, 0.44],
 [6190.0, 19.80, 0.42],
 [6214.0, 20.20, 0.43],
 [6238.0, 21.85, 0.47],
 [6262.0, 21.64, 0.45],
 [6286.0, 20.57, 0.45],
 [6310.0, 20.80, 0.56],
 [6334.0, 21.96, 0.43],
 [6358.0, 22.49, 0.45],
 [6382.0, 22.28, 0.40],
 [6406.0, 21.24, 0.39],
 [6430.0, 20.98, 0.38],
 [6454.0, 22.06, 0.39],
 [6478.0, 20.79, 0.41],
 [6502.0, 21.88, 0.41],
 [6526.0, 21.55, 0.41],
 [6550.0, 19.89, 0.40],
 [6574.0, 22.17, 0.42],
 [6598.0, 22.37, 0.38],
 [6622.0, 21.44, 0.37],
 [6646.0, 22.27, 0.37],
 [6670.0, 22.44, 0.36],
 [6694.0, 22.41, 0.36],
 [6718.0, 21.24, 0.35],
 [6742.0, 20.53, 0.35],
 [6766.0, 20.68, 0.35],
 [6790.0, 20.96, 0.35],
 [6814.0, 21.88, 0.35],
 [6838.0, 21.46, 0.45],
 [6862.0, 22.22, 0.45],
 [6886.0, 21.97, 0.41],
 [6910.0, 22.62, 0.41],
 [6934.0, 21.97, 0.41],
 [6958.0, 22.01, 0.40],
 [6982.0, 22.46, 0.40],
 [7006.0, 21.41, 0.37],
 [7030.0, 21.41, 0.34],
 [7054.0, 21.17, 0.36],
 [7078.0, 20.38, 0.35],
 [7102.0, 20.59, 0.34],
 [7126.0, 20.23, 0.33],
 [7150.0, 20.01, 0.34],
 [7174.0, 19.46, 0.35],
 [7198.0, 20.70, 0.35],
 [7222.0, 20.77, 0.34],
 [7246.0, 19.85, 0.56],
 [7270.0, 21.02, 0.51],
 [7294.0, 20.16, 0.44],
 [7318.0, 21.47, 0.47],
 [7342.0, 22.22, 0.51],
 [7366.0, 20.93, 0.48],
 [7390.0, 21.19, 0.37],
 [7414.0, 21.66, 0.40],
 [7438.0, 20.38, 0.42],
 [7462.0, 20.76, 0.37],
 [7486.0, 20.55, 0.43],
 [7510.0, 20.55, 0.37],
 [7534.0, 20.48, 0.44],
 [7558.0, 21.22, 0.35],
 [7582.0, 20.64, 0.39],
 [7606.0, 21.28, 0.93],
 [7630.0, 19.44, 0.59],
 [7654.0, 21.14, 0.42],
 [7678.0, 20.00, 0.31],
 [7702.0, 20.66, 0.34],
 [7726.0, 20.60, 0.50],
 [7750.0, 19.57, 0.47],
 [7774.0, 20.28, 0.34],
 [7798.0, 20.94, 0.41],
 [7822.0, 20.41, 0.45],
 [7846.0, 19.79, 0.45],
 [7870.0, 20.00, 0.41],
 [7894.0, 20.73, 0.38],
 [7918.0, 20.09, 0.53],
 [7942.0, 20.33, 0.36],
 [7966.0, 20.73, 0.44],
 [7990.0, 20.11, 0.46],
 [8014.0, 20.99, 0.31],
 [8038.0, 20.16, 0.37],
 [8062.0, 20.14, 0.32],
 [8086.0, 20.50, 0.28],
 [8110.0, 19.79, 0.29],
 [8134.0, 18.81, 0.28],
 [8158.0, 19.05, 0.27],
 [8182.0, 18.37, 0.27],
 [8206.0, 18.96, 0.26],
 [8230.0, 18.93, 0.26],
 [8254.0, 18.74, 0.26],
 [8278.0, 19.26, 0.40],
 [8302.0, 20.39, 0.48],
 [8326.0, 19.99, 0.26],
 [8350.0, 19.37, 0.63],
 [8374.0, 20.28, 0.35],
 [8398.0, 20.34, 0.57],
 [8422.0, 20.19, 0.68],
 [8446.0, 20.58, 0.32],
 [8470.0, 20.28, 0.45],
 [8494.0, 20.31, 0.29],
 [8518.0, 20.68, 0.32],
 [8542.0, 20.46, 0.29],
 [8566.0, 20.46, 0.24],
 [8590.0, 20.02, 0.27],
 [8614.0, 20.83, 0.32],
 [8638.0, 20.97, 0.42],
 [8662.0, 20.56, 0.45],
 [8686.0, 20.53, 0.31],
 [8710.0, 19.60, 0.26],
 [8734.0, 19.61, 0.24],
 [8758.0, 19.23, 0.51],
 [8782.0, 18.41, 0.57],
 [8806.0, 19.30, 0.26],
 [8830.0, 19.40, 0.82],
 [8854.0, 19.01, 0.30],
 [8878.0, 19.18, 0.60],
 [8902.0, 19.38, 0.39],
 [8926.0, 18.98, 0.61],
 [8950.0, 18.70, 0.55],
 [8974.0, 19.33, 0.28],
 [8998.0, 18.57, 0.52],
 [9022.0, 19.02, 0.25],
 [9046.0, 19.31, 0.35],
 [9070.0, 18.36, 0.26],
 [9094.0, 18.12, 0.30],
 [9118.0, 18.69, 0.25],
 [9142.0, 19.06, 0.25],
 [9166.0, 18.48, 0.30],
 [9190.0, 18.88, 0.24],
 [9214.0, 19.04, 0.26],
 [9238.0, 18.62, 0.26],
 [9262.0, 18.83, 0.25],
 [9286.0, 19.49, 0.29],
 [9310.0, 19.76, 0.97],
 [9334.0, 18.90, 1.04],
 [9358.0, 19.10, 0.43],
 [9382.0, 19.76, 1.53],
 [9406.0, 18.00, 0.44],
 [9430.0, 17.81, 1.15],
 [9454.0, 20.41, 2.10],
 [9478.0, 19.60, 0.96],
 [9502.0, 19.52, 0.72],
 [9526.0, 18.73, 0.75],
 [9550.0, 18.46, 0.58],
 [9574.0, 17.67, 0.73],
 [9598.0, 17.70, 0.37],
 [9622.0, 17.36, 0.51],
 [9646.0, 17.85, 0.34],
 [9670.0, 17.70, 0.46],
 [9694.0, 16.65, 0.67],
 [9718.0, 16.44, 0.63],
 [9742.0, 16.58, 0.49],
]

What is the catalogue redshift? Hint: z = 0.146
